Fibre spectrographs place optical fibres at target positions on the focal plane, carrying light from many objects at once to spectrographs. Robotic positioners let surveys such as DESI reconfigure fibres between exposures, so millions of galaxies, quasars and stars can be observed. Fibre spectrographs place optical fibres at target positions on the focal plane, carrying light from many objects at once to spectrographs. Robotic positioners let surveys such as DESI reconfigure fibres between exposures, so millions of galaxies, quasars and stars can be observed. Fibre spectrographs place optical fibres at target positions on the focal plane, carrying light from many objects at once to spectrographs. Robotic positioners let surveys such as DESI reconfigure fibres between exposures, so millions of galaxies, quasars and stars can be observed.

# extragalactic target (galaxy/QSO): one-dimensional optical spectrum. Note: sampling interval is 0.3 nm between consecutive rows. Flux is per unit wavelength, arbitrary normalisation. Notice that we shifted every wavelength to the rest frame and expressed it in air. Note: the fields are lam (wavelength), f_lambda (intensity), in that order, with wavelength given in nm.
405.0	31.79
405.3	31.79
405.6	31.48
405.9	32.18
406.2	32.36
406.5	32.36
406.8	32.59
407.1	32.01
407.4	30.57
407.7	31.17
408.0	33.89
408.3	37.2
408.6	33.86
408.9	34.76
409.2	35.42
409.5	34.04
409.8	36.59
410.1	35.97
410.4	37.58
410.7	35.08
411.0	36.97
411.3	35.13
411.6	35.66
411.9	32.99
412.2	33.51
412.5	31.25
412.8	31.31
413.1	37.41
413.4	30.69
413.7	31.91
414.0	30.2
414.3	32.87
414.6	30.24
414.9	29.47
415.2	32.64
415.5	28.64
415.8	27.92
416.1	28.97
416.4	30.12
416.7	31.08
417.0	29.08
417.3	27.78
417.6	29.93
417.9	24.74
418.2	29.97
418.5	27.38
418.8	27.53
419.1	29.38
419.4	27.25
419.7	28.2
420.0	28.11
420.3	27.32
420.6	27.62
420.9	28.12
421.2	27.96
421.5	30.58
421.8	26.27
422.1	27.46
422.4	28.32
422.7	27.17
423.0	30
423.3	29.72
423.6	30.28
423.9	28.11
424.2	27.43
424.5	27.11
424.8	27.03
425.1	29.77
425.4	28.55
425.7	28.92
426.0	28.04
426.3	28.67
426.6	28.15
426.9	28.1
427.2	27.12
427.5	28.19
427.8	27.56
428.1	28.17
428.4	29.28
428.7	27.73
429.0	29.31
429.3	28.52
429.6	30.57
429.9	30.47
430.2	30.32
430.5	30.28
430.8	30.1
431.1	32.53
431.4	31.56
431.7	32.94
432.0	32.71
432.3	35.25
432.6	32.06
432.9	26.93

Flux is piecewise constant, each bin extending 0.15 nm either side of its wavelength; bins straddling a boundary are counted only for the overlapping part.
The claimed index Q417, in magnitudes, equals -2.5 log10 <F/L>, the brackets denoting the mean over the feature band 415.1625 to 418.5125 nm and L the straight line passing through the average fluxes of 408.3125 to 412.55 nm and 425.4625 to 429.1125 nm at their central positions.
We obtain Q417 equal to 0.12 mag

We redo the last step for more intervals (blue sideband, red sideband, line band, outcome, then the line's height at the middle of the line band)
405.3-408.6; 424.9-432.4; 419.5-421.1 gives 0.11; 30.8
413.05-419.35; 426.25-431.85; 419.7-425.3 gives 0.05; 29.6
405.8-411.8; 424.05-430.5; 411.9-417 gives 0.05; 32.5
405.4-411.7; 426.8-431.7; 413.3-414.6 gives 0.05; 32.9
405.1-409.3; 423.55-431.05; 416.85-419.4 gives 0.09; 30.7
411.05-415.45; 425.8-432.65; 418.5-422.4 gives 0.12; 31.3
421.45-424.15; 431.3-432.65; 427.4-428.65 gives 0.10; 31.1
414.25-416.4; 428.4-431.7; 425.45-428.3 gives 0.08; 30.2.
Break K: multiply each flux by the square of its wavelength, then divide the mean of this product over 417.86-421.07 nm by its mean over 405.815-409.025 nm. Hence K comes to 0.9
